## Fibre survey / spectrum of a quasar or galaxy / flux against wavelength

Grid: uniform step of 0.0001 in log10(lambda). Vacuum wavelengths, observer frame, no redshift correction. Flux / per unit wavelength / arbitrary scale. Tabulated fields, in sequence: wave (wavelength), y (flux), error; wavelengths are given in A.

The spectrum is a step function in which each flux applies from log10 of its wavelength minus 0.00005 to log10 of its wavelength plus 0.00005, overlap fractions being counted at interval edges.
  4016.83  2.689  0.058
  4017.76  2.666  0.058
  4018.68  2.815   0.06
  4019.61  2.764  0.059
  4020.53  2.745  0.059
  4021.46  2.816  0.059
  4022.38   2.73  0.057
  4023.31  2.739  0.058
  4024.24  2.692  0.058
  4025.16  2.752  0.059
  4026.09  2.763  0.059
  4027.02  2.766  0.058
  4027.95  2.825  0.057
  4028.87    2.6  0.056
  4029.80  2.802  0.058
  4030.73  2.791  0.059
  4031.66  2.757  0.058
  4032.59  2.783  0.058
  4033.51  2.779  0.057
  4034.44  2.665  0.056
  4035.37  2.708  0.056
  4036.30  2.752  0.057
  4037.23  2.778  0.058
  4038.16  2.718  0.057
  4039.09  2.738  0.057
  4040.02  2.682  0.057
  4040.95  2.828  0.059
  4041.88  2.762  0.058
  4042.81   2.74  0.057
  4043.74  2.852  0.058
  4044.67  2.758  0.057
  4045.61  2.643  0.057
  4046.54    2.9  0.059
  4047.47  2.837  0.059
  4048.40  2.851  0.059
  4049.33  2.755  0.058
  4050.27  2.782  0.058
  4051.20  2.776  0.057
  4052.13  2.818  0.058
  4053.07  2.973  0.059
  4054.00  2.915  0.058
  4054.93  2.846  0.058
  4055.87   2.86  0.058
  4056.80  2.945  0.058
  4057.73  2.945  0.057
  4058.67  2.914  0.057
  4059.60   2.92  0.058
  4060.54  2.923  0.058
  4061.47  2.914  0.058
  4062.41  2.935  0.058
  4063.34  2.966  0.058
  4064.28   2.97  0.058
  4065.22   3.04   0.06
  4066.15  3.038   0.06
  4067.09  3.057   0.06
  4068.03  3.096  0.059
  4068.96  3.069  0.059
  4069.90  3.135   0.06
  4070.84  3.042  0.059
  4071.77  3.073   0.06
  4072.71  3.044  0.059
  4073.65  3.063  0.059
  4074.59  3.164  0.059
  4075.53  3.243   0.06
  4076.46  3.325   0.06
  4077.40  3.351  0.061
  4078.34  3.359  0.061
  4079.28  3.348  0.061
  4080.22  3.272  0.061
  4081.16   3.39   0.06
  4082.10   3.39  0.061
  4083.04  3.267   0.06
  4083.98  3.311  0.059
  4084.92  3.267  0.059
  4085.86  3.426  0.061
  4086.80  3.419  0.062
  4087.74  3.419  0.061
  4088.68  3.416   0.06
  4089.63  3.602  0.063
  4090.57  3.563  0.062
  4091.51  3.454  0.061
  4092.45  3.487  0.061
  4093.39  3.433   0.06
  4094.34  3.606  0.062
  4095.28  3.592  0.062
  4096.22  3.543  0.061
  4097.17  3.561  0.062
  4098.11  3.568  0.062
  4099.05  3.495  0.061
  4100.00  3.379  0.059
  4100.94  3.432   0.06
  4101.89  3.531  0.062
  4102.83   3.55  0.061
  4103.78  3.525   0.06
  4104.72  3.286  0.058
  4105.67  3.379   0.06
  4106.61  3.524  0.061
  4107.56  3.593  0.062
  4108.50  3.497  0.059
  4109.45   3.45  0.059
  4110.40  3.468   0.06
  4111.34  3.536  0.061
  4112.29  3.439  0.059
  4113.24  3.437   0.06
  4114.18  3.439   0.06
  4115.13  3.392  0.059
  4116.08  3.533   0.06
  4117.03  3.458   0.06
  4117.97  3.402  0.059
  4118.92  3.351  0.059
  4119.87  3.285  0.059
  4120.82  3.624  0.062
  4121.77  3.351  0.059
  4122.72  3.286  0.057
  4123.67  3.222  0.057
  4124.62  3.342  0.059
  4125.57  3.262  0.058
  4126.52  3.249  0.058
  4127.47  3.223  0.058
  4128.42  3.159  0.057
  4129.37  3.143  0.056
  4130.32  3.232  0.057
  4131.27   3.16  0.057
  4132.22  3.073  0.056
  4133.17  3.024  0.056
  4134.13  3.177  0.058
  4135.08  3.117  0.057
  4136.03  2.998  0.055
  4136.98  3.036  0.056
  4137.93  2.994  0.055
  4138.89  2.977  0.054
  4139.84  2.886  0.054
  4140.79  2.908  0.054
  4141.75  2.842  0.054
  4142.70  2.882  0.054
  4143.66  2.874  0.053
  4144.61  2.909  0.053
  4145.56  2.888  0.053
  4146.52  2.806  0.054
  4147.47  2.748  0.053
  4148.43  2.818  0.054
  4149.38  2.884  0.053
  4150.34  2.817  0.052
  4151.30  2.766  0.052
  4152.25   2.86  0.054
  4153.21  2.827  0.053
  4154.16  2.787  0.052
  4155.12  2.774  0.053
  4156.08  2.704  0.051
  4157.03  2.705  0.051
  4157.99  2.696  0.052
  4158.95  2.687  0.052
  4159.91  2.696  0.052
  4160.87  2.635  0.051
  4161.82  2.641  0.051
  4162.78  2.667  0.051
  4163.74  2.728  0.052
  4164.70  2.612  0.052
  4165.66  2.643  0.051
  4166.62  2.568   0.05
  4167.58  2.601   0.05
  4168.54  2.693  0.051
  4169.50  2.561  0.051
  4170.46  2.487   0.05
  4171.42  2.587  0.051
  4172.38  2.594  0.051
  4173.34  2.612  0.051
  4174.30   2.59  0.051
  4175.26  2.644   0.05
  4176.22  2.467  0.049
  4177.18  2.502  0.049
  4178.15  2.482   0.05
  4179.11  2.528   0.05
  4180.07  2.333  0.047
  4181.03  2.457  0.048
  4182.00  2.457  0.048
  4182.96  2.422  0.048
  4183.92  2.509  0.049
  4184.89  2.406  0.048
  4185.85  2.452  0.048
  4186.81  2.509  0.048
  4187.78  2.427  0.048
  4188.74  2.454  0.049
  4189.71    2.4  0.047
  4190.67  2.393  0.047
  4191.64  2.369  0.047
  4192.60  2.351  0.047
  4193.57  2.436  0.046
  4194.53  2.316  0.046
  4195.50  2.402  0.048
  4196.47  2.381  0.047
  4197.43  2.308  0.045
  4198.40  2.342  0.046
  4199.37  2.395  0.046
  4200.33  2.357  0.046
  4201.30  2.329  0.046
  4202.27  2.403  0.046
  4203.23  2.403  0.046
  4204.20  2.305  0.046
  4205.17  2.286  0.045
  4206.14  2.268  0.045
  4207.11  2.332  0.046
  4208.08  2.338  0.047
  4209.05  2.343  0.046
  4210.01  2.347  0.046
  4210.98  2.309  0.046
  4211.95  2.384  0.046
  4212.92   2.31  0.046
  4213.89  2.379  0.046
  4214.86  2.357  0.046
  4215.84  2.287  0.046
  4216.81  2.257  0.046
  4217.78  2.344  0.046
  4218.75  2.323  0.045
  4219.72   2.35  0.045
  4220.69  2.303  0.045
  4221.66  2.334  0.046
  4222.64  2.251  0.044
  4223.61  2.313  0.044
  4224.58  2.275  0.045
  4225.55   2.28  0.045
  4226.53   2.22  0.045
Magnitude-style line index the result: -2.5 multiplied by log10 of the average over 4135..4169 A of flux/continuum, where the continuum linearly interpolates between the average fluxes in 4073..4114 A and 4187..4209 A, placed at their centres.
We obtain 0.02 mag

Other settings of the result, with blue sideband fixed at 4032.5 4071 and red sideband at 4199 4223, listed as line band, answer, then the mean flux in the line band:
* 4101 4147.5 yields -0.23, 3.24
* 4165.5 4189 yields -0.03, 2.52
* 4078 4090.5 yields -0.22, 3.38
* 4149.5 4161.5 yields -0.09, 2.75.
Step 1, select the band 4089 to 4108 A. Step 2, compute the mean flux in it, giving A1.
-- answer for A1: 3.5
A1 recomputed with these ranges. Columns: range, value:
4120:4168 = 2.93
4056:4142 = 3.27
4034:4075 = 2.89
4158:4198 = 2.51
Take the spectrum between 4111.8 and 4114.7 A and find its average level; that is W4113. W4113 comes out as 3.44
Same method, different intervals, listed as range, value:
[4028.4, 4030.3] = 2.71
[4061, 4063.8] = 2.94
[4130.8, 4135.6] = 3.11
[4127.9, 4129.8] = 3.15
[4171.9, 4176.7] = 2.58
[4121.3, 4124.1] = 3.29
